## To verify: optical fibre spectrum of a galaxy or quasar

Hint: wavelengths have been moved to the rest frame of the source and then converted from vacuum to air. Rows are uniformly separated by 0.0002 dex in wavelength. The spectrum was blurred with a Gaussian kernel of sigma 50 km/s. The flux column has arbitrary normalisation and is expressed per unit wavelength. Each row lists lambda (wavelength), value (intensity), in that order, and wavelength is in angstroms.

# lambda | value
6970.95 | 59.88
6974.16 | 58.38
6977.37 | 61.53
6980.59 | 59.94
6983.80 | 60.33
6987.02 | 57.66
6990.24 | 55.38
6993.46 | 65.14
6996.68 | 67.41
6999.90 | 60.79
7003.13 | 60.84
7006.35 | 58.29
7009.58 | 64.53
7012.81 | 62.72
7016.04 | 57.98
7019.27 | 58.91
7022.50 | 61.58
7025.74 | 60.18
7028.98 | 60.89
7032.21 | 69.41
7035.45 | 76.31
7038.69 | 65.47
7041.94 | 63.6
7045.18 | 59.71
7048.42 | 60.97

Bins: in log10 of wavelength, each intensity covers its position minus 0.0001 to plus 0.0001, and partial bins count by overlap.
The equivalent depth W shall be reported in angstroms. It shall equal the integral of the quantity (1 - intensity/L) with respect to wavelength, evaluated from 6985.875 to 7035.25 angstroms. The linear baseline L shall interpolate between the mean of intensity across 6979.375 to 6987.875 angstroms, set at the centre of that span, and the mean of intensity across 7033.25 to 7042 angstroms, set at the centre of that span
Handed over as 1.86 angstroms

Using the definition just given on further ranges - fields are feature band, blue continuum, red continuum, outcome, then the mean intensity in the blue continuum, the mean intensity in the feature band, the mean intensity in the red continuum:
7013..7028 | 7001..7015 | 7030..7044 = 1.0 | 61.4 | 60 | 68.1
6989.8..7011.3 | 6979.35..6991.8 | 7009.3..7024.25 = -0.9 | 58.3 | 62.1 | 60.8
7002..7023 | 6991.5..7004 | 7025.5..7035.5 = 1.3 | 63.5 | 60.7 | 66.1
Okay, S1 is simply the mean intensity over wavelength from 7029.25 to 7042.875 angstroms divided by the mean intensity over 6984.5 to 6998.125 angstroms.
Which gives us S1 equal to 1.11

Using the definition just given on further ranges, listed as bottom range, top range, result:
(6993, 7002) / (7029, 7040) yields 1.08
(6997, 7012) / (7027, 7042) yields 1.09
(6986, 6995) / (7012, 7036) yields 1.06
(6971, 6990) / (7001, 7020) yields 1.02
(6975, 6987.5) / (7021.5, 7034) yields 1.05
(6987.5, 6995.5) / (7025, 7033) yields 1.05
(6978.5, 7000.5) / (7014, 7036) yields 1.03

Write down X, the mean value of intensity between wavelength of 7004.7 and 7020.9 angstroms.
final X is 60.5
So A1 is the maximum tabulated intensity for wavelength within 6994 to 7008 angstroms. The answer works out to 67.41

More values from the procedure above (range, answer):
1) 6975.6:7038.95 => 76.31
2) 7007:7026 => 64.53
